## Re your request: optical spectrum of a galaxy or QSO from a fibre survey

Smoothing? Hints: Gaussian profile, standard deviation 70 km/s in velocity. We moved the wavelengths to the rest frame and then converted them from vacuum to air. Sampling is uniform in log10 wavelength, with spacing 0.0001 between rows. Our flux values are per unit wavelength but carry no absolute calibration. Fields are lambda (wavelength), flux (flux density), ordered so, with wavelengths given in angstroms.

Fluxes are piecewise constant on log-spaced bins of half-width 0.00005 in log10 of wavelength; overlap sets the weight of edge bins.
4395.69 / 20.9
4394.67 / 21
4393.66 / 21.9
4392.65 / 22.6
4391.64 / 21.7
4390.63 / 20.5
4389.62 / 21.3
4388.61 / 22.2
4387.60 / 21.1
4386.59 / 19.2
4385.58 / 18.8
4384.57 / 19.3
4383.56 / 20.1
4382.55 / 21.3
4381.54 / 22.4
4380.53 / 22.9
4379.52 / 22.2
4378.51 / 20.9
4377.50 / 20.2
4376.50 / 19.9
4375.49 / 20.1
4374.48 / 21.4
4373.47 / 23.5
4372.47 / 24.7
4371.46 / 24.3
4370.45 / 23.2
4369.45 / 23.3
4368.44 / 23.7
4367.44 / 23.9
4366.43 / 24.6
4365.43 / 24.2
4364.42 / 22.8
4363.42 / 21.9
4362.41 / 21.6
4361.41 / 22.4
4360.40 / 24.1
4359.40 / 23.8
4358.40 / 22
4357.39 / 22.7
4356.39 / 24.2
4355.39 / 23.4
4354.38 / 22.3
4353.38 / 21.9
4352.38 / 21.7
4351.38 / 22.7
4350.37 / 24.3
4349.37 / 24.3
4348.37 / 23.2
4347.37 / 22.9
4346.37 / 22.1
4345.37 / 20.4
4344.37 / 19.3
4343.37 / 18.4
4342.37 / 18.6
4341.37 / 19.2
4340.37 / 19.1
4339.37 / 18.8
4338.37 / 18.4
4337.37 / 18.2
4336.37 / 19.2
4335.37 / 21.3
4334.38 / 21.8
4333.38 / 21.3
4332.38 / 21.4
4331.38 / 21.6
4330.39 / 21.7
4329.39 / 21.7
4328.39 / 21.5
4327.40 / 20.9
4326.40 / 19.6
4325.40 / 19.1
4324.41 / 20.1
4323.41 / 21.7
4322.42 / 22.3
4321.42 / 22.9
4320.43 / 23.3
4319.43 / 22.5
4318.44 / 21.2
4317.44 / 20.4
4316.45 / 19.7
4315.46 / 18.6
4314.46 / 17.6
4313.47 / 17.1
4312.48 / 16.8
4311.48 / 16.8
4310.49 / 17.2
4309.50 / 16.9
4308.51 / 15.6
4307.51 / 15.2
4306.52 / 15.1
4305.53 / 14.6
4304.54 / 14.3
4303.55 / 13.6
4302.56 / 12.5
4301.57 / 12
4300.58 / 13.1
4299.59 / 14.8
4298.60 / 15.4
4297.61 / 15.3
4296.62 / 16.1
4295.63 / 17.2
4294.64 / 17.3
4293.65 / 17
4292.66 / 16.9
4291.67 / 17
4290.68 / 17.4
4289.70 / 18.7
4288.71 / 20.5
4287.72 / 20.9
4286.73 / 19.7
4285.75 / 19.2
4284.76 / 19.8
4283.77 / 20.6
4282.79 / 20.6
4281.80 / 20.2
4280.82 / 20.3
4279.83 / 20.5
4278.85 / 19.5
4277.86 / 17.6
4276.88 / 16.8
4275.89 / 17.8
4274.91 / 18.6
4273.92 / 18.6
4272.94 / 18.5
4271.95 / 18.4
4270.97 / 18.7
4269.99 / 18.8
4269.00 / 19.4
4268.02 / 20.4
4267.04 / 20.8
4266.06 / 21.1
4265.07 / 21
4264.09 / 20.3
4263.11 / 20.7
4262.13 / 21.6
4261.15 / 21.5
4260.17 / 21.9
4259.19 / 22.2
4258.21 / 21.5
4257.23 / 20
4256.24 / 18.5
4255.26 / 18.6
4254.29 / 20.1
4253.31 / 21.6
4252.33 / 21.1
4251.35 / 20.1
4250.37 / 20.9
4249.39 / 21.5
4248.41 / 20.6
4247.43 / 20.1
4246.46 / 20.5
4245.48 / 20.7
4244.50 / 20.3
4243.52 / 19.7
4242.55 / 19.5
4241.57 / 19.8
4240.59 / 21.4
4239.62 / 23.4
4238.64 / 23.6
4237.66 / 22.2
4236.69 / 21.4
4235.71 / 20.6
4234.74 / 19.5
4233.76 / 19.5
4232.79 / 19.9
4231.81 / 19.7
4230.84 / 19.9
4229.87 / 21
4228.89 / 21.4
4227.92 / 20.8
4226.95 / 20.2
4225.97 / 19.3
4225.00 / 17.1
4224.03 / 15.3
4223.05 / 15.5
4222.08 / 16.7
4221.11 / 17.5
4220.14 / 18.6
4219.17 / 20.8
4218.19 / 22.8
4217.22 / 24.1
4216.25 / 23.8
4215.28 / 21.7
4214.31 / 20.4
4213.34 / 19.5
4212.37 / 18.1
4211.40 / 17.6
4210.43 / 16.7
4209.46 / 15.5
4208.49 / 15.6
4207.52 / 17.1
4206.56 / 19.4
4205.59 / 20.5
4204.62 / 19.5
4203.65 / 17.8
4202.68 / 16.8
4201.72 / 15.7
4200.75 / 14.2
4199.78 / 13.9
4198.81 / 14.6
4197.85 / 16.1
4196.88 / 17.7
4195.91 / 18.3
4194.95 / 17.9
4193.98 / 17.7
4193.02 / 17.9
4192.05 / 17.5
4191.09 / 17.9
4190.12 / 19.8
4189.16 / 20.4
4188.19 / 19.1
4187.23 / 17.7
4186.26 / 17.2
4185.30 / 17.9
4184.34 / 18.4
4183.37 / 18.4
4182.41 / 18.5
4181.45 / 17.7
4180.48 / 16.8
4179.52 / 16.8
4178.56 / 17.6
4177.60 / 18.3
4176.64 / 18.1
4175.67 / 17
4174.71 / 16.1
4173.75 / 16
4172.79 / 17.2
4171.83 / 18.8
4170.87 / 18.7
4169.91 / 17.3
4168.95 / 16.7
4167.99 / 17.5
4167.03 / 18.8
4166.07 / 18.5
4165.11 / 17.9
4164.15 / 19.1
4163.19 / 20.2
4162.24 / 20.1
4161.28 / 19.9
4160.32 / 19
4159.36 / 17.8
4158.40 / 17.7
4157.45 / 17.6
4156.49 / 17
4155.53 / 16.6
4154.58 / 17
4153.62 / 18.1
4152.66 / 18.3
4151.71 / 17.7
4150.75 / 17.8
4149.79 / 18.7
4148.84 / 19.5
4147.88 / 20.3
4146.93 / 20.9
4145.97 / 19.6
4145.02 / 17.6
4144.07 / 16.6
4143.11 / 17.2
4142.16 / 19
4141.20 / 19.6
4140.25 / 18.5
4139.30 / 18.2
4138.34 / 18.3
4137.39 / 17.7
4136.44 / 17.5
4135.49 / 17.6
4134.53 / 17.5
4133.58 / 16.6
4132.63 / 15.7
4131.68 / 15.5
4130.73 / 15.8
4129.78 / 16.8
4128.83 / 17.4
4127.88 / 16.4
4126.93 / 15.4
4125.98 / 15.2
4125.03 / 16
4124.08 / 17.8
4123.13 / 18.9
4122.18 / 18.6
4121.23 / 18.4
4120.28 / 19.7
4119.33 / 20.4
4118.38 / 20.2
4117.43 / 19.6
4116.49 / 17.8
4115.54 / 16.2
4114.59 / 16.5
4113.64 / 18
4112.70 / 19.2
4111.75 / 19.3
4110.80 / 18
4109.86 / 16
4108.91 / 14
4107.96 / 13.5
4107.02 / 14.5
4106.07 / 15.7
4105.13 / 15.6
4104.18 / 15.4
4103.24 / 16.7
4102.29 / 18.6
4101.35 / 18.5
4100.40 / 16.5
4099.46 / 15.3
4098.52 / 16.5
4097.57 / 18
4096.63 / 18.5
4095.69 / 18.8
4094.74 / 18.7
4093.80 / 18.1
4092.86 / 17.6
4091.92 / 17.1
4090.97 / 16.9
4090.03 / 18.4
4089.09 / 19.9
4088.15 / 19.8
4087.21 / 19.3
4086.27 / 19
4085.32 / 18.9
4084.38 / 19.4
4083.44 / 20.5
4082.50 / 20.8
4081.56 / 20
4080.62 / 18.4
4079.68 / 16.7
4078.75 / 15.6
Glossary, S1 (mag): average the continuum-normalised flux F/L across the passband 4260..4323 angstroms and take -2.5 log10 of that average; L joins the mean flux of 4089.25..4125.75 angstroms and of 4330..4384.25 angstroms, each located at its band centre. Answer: 0.128 mag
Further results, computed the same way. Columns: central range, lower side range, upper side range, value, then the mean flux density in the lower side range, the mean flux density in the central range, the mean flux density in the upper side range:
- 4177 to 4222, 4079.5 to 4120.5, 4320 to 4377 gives 0.07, 17.9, 18.2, 21.8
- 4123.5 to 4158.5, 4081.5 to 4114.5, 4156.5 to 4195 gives 0.02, 17.7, 17.6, 18.1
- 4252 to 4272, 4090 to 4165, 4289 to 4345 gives -0.13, 17.7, 20.4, 18.3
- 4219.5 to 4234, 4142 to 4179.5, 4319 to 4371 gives 0.03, 18.1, 18.8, 21.8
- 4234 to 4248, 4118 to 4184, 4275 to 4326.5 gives -0.16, 17.9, 20.9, 18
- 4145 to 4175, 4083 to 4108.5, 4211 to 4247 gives 0.03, 17.6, 18.3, 20.1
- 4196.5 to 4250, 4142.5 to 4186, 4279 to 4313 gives -0.10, 18.1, 19.2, 17.1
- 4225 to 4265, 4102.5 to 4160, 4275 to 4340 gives -0.14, 17.5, 20.6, 18.5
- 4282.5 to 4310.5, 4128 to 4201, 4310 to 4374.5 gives 0.22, 17.8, 16.7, 21.4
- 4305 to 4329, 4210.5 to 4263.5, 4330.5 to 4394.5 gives 0.12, 20.3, 19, 21.7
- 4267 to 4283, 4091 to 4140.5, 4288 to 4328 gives -0.09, 17.3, 19.1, 17.6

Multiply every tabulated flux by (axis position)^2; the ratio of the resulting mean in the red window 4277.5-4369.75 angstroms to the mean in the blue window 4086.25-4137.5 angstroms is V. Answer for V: 1.3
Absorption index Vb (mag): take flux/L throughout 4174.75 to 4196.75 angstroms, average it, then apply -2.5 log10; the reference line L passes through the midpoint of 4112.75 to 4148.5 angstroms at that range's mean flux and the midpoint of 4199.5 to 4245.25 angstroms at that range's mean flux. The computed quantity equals 0.04 mag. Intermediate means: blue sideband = 17.8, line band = 18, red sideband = 19.3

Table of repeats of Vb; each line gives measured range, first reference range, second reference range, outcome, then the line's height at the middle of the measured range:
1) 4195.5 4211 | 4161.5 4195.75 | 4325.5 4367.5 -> 0.11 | 18.6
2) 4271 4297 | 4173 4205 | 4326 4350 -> 0.04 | 19.5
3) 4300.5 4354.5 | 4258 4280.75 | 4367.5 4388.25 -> 0.07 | 20.8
